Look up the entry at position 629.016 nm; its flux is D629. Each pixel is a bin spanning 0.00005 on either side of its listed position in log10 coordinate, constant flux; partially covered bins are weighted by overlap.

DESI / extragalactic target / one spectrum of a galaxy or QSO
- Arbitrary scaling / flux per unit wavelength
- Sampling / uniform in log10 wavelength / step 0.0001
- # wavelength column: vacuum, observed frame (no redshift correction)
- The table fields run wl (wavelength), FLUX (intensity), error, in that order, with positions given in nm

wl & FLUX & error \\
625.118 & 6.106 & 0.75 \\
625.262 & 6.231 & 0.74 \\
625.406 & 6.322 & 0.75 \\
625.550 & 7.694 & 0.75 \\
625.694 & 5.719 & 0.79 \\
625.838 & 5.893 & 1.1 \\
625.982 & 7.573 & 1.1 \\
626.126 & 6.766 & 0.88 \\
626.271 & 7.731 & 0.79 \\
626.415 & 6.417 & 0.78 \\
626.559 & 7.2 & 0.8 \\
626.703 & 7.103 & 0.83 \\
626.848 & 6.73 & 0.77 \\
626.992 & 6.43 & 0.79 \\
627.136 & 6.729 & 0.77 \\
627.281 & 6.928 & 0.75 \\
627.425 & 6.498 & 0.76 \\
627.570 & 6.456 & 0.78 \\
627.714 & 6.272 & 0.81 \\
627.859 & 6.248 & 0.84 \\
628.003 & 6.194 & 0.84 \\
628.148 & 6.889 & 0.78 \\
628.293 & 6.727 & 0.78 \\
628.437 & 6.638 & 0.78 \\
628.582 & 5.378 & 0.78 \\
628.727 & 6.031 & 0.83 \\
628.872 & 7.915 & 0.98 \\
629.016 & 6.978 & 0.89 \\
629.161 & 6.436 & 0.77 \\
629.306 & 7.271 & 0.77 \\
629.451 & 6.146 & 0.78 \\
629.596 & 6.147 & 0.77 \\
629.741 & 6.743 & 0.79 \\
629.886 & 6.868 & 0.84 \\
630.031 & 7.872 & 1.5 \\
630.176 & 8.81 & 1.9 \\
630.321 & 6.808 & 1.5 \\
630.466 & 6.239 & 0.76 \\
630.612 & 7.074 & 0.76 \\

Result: 6.978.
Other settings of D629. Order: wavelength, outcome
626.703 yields 7.103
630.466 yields 6.239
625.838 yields 5.893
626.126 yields 6.766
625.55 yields 7.694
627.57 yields 6.456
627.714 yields 6.272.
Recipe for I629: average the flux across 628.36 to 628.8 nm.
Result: 6.03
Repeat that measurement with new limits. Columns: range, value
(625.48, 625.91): 6.43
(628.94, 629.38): 6.91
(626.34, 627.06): 6.79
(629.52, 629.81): 6.44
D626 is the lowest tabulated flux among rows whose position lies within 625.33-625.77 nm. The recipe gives 5.719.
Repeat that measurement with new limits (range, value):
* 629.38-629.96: 6.146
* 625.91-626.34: 6.766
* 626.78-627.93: 6.248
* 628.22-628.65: 5.378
